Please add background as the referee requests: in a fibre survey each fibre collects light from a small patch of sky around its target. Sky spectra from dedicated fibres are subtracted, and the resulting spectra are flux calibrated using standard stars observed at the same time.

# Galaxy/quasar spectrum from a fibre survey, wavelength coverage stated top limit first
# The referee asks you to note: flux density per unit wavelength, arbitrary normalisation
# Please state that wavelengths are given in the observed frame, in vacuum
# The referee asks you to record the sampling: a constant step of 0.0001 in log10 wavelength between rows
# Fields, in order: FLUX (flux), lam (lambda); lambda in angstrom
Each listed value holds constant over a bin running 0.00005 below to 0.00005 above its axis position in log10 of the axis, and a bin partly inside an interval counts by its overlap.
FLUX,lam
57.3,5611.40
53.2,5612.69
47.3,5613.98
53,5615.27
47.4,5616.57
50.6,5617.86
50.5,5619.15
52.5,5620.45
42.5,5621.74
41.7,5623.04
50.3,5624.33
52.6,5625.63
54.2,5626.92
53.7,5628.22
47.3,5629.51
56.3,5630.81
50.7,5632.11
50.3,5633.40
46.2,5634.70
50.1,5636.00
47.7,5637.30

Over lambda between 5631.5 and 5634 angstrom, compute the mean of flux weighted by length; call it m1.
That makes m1 50.6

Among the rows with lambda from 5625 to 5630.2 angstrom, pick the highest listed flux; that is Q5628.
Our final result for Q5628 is 54.2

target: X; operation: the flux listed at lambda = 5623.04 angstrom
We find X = 41.7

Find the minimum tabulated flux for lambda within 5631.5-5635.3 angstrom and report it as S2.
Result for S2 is 46.2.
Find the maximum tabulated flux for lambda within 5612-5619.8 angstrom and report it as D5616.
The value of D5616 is 53.2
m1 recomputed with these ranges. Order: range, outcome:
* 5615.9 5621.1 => 50.2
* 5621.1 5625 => 44.8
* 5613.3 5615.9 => 50.3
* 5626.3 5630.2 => 51.7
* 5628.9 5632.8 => 51.5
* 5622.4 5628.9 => 50.6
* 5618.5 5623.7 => 46.8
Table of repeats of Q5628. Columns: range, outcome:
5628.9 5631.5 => 56.3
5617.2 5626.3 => 52.6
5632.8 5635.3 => 50.3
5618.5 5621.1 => 52.5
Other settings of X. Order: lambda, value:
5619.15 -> 50.5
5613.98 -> 47.3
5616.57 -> 47.4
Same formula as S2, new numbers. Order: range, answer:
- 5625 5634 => 47.3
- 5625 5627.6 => 52.6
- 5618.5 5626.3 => 41.7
